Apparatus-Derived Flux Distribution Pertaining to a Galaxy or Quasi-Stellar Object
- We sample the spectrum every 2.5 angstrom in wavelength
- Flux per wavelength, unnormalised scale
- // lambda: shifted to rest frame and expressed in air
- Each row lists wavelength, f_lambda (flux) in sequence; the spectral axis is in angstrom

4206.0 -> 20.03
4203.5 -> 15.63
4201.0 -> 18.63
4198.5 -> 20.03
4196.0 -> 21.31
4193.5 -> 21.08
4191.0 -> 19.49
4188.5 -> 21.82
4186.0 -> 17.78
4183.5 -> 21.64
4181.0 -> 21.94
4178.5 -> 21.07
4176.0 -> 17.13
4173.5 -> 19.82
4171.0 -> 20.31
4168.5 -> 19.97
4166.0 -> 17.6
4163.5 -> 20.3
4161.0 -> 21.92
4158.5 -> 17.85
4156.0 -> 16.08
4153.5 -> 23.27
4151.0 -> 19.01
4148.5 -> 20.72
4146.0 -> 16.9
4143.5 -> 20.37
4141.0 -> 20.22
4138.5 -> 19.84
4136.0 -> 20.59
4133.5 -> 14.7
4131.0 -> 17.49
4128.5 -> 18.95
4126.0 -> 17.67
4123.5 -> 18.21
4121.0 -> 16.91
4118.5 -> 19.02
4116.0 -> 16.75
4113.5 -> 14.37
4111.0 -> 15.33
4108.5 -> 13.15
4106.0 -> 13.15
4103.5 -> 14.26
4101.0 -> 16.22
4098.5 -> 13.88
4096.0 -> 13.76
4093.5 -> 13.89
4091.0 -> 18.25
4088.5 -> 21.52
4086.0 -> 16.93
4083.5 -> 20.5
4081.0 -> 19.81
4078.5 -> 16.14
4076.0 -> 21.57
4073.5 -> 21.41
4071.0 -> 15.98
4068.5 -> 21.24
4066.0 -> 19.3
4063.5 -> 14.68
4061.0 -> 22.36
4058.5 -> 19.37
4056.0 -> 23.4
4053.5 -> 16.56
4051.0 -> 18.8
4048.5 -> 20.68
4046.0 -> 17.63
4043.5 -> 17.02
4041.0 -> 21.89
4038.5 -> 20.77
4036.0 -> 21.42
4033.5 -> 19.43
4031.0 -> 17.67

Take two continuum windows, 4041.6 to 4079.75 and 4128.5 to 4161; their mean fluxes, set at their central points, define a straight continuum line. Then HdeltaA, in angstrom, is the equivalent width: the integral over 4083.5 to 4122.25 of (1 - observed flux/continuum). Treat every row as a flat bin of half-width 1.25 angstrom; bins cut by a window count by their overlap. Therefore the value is 6.3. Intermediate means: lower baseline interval 19.1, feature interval 16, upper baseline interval 19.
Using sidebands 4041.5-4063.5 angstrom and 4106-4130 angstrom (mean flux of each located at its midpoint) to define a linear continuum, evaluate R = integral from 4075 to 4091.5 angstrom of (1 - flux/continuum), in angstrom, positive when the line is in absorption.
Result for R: -1.2 angstrom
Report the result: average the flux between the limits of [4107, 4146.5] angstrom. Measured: 17.5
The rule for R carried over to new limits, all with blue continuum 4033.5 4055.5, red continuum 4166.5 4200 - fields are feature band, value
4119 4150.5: 2.2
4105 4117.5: 3.3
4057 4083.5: 0.4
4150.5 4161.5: 0.3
